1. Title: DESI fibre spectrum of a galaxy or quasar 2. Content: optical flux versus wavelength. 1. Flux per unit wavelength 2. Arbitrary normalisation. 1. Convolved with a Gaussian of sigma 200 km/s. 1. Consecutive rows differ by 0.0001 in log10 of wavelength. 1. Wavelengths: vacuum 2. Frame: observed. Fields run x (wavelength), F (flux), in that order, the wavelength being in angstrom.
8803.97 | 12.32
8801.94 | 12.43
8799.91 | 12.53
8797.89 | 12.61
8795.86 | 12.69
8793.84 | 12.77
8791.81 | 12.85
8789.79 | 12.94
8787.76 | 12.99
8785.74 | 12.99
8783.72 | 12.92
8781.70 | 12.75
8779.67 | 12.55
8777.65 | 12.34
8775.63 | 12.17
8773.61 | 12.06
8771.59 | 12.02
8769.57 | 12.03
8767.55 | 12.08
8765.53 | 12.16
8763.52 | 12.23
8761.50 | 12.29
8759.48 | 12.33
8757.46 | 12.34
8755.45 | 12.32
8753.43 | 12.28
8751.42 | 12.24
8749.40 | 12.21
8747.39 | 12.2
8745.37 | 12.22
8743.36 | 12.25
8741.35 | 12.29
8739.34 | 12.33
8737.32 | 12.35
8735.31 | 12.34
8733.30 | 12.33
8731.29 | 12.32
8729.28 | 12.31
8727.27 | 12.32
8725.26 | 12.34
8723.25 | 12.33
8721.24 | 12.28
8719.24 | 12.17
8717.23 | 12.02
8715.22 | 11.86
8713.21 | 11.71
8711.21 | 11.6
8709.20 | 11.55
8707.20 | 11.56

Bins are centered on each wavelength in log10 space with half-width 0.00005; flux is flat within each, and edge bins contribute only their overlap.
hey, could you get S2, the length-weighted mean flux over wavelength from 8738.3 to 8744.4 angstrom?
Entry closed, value 12.3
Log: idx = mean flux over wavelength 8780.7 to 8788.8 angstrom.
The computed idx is 12.9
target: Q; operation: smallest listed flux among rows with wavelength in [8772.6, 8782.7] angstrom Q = 12.06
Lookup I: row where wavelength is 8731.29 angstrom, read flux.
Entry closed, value 12.32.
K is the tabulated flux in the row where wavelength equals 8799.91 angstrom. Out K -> 12.53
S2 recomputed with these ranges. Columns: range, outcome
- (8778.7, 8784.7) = 12.7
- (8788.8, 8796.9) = 12.8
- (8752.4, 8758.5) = 12.3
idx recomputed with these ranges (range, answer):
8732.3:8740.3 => 12.3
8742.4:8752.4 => 12.2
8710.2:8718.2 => 11.8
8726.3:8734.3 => 12.3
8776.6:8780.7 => 12.4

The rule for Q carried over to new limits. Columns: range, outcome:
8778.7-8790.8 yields 12.55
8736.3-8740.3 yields 12.33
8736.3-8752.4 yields 12.2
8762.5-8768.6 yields 12.08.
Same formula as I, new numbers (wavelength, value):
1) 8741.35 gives 12.29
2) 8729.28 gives 12.31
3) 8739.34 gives 12.33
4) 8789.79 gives 12.94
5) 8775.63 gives 12.17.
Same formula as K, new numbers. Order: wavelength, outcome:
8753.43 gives 12.28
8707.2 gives 11.56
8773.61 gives 12.06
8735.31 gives 12.34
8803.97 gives 12.32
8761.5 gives 12.29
